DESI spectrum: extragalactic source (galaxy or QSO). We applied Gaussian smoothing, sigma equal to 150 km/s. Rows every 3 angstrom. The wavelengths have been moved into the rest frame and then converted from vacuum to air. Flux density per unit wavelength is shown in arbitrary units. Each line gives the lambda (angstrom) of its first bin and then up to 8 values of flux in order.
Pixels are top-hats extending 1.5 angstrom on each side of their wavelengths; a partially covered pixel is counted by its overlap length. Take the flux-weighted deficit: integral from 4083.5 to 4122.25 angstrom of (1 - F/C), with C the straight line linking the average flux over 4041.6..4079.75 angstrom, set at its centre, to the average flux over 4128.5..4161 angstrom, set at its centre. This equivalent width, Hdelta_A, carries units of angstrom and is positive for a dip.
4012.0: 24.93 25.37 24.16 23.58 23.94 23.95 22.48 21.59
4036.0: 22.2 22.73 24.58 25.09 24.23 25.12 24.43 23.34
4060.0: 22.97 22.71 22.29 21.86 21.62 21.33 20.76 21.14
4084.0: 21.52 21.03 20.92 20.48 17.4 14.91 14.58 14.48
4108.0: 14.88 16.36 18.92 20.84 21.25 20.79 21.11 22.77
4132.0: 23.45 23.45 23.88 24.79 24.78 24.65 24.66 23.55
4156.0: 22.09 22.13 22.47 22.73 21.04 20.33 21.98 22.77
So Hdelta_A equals 8.5 angstrom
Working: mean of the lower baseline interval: 23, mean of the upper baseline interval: 23.7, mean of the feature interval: 18.2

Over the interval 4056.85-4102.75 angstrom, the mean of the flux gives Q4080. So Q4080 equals 20.6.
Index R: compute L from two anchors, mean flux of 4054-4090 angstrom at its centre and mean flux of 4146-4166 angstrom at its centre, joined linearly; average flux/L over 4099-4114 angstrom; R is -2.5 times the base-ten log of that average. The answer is 0.41 mag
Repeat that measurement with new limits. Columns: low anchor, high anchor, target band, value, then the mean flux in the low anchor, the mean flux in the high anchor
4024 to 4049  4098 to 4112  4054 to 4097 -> -0.16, 23.4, 15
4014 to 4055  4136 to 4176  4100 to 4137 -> 0.20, 23.8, 23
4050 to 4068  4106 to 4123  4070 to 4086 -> 0.02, 23.4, 18.5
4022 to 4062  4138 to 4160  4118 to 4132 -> 0.10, 23.6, 23.9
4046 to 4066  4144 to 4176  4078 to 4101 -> 0.19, 23.7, 22.7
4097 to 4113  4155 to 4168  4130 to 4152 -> -0.22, 15.2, 22.2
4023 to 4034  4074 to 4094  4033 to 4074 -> -0.05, 23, 21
